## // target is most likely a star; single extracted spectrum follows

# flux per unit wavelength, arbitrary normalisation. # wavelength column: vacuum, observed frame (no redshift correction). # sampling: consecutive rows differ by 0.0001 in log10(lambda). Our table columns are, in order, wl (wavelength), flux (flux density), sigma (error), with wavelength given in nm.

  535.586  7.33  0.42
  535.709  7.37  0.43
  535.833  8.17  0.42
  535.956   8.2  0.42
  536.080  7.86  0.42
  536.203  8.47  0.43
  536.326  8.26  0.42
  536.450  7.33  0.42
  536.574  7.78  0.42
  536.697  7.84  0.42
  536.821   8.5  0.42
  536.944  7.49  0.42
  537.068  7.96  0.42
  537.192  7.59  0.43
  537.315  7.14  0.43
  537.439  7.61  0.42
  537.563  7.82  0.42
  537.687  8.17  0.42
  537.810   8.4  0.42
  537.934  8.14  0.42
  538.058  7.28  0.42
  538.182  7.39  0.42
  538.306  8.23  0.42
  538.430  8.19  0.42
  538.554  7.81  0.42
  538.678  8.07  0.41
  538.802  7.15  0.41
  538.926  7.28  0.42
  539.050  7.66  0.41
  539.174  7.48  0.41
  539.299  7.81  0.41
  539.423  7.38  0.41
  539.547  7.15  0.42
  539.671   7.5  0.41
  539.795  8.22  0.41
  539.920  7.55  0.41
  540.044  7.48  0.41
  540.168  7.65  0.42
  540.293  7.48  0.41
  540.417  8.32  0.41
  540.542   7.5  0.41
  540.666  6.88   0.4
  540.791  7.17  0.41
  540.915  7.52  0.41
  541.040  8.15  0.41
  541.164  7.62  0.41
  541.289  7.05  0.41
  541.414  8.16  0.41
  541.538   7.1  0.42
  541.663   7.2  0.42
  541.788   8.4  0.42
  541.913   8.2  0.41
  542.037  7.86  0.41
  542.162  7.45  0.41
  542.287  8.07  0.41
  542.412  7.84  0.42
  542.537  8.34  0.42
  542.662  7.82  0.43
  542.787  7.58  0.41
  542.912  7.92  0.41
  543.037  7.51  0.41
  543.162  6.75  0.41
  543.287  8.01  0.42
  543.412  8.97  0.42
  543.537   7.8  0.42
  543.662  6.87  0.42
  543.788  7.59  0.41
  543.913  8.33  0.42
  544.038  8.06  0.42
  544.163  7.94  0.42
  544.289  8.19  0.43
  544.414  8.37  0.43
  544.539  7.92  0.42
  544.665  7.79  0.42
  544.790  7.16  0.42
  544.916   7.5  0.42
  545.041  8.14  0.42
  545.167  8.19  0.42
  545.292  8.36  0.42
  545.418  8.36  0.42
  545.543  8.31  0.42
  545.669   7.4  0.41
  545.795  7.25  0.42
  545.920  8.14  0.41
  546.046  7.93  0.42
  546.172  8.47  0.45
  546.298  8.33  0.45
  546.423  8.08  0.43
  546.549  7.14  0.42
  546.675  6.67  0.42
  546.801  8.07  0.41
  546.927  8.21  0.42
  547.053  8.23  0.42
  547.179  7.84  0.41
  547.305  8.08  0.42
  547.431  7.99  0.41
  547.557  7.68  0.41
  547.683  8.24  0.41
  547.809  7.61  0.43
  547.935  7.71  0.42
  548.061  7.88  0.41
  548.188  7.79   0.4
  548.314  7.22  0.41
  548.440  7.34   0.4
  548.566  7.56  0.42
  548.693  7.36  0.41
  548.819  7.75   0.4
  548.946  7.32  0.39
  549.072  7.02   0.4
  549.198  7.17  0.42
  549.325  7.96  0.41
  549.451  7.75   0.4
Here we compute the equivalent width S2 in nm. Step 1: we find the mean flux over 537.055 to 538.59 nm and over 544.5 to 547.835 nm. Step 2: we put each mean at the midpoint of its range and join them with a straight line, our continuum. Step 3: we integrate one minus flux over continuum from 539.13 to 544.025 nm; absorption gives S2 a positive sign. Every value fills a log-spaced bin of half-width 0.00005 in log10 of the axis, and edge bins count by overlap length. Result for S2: 0.10 nm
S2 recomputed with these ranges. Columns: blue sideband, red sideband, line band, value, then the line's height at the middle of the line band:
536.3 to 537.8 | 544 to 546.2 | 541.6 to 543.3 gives 0.03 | 7.91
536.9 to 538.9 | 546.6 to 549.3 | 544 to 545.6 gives -0.07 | 7.69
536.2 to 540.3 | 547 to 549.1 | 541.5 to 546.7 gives -0.10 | 7.71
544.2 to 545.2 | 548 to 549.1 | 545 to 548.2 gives -0.10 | 7.69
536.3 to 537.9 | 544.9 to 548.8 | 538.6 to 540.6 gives 0.06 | 7.84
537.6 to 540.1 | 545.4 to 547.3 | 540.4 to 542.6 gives 0.02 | 7.78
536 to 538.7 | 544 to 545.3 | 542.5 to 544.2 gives 0.03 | 7.94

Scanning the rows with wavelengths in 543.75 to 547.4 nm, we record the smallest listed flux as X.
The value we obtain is 6.67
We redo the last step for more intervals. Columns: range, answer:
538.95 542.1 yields 6.88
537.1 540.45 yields 7.14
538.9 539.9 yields 7.15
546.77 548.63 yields 7.22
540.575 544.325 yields 6.75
